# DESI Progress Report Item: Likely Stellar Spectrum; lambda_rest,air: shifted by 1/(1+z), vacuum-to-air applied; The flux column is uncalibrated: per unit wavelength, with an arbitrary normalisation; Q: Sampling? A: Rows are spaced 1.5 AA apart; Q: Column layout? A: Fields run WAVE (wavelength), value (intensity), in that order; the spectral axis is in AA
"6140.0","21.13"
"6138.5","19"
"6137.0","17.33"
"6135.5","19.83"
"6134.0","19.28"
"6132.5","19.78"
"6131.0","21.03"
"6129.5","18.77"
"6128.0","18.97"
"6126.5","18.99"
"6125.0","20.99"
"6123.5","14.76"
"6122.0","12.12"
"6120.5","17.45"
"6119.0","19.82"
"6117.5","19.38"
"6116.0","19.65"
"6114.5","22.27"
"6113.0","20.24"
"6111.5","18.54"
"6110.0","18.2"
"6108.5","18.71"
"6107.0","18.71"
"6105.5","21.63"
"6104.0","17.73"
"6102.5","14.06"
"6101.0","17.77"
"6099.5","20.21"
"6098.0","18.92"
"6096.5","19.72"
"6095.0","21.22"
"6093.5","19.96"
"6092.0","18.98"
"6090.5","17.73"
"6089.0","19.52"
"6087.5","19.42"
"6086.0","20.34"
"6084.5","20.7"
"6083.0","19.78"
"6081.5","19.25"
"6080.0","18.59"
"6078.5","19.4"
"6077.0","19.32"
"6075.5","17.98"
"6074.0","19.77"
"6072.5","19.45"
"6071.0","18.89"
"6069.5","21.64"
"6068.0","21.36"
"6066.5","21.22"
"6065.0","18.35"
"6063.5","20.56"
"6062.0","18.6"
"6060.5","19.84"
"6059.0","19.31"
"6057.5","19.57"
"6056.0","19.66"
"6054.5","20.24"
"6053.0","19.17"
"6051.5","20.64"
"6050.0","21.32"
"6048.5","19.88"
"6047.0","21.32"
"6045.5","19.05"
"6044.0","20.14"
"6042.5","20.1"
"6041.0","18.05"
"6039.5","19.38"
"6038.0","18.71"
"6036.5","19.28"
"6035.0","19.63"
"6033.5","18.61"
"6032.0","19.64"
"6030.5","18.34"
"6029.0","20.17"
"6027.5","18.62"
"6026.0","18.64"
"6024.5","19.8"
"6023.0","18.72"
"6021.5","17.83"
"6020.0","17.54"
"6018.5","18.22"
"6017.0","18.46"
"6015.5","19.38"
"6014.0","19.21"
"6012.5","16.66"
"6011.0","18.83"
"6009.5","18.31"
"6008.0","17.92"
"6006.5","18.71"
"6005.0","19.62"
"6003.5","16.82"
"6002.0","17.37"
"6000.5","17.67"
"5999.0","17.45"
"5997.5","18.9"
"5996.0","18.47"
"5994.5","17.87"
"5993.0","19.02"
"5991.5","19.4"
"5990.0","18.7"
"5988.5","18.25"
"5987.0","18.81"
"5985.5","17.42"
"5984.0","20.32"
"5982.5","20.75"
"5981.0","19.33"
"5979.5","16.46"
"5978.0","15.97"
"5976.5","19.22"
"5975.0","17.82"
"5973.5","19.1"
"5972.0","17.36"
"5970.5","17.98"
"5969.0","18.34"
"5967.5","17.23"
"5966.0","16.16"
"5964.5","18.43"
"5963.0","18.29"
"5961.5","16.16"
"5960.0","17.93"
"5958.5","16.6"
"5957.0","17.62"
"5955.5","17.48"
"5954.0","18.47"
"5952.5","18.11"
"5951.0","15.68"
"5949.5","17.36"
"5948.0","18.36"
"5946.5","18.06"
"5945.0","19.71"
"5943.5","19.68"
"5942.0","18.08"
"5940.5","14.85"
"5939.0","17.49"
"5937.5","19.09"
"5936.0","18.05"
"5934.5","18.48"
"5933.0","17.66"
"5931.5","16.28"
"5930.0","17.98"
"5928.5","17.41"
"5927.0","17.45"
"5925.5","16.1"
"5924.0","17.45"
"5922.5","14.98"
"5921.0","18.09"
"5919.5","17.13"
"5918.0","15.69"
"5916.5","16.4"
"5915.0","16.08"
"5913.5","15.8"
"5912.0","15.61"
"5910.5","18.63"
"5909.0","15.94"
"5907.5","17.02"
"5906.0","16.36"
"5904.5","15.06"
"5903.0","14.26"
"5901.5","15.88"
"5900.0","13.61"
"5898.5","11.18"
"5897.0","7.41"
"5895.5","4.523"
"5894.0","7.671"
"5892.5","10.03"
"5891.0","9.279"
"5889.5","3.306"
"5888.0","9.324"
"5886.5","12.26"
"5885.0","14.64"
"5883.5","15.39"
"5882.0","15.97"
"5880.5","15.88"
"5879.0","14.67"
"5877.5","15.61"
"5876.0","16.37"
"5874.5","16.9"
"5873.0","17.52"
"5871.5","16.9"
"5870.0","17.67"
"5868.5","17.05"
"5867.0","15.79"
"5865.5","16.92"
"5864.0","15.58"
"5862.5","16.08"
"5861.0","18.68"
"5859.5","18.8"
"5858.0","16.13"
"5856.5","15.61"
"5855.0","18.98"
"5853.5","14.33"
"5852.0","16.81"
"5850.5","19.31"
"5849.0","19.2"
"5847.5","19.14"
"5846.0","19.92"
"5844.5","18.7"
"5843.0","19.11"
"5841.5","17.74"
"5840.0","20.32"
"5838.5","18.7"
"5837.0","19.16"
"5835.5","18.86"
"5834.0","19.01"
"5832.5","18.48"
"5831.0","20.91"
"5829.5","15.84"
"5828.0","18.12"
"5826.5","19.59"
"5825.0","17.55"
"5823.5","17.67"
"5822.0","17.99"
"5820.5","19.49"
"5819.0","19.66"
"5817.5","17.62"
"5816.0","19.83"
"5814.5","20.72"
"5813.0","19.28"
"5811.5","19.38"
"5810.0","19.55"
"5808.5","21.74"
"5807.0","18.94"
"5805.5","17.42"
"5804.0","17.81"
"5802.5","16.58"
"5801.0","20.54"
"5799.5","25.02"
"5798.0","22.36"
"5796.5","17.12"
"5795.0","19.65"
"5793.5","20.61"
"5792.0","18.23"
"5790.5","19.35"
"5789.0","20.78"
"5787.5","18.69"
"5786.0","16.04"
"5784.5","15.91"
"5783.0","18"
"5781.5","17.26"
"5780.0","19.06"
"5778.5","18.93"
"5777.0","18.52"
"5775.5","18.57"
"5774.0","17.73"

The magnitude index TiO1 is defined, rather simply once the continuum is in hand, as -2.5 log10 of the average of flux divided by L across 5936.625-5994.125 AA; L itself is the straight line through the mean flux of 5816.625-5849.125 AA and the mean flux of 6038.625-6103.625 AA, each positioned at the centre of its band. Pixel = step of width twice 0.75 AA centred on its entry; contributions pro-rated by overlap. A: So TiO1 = 0.07 mag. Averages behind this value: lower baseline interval 18.8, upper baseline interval 19.5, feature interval 18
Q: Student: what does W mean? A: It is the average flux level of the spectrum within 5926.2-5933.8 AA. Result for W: 17.4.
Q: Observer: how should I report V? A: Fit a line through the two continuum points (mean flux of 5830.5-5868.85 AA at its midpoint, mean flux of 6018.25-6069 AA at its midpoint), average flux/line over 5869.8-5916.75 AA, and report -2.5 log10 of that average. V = 0.31 mag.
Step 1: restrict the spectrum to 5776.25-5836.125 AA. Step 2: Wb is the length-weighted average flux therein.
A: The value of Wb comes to 19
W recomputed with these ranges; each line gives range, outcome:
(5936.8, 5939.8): 18.2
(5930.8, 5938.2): 17.9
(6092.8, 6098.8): 20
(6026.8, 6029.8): 19.4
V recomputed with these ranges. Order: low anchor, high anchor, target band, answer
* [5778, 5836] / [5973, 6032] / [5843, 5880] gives 0.10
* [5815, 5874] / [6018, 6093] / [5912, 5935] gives 0.11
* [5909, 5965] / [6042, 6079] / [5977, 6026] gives 0.02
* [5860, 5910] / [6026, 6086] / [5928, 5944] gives -0.13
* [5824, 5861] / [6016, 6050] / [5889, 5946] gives 0.22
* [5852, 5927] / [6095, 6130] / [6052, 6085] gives -0.10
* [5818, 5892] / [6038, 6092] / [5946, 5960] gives 0.04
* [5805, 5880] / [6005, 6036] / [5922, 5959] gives 0.05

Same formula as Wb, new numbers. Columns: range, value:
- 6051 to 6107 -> 19.5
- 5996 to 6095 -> 19.2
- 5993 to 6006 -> 18.1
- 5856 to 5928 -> 14.8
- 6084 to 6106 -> 19.1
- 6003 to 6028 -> 18.4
